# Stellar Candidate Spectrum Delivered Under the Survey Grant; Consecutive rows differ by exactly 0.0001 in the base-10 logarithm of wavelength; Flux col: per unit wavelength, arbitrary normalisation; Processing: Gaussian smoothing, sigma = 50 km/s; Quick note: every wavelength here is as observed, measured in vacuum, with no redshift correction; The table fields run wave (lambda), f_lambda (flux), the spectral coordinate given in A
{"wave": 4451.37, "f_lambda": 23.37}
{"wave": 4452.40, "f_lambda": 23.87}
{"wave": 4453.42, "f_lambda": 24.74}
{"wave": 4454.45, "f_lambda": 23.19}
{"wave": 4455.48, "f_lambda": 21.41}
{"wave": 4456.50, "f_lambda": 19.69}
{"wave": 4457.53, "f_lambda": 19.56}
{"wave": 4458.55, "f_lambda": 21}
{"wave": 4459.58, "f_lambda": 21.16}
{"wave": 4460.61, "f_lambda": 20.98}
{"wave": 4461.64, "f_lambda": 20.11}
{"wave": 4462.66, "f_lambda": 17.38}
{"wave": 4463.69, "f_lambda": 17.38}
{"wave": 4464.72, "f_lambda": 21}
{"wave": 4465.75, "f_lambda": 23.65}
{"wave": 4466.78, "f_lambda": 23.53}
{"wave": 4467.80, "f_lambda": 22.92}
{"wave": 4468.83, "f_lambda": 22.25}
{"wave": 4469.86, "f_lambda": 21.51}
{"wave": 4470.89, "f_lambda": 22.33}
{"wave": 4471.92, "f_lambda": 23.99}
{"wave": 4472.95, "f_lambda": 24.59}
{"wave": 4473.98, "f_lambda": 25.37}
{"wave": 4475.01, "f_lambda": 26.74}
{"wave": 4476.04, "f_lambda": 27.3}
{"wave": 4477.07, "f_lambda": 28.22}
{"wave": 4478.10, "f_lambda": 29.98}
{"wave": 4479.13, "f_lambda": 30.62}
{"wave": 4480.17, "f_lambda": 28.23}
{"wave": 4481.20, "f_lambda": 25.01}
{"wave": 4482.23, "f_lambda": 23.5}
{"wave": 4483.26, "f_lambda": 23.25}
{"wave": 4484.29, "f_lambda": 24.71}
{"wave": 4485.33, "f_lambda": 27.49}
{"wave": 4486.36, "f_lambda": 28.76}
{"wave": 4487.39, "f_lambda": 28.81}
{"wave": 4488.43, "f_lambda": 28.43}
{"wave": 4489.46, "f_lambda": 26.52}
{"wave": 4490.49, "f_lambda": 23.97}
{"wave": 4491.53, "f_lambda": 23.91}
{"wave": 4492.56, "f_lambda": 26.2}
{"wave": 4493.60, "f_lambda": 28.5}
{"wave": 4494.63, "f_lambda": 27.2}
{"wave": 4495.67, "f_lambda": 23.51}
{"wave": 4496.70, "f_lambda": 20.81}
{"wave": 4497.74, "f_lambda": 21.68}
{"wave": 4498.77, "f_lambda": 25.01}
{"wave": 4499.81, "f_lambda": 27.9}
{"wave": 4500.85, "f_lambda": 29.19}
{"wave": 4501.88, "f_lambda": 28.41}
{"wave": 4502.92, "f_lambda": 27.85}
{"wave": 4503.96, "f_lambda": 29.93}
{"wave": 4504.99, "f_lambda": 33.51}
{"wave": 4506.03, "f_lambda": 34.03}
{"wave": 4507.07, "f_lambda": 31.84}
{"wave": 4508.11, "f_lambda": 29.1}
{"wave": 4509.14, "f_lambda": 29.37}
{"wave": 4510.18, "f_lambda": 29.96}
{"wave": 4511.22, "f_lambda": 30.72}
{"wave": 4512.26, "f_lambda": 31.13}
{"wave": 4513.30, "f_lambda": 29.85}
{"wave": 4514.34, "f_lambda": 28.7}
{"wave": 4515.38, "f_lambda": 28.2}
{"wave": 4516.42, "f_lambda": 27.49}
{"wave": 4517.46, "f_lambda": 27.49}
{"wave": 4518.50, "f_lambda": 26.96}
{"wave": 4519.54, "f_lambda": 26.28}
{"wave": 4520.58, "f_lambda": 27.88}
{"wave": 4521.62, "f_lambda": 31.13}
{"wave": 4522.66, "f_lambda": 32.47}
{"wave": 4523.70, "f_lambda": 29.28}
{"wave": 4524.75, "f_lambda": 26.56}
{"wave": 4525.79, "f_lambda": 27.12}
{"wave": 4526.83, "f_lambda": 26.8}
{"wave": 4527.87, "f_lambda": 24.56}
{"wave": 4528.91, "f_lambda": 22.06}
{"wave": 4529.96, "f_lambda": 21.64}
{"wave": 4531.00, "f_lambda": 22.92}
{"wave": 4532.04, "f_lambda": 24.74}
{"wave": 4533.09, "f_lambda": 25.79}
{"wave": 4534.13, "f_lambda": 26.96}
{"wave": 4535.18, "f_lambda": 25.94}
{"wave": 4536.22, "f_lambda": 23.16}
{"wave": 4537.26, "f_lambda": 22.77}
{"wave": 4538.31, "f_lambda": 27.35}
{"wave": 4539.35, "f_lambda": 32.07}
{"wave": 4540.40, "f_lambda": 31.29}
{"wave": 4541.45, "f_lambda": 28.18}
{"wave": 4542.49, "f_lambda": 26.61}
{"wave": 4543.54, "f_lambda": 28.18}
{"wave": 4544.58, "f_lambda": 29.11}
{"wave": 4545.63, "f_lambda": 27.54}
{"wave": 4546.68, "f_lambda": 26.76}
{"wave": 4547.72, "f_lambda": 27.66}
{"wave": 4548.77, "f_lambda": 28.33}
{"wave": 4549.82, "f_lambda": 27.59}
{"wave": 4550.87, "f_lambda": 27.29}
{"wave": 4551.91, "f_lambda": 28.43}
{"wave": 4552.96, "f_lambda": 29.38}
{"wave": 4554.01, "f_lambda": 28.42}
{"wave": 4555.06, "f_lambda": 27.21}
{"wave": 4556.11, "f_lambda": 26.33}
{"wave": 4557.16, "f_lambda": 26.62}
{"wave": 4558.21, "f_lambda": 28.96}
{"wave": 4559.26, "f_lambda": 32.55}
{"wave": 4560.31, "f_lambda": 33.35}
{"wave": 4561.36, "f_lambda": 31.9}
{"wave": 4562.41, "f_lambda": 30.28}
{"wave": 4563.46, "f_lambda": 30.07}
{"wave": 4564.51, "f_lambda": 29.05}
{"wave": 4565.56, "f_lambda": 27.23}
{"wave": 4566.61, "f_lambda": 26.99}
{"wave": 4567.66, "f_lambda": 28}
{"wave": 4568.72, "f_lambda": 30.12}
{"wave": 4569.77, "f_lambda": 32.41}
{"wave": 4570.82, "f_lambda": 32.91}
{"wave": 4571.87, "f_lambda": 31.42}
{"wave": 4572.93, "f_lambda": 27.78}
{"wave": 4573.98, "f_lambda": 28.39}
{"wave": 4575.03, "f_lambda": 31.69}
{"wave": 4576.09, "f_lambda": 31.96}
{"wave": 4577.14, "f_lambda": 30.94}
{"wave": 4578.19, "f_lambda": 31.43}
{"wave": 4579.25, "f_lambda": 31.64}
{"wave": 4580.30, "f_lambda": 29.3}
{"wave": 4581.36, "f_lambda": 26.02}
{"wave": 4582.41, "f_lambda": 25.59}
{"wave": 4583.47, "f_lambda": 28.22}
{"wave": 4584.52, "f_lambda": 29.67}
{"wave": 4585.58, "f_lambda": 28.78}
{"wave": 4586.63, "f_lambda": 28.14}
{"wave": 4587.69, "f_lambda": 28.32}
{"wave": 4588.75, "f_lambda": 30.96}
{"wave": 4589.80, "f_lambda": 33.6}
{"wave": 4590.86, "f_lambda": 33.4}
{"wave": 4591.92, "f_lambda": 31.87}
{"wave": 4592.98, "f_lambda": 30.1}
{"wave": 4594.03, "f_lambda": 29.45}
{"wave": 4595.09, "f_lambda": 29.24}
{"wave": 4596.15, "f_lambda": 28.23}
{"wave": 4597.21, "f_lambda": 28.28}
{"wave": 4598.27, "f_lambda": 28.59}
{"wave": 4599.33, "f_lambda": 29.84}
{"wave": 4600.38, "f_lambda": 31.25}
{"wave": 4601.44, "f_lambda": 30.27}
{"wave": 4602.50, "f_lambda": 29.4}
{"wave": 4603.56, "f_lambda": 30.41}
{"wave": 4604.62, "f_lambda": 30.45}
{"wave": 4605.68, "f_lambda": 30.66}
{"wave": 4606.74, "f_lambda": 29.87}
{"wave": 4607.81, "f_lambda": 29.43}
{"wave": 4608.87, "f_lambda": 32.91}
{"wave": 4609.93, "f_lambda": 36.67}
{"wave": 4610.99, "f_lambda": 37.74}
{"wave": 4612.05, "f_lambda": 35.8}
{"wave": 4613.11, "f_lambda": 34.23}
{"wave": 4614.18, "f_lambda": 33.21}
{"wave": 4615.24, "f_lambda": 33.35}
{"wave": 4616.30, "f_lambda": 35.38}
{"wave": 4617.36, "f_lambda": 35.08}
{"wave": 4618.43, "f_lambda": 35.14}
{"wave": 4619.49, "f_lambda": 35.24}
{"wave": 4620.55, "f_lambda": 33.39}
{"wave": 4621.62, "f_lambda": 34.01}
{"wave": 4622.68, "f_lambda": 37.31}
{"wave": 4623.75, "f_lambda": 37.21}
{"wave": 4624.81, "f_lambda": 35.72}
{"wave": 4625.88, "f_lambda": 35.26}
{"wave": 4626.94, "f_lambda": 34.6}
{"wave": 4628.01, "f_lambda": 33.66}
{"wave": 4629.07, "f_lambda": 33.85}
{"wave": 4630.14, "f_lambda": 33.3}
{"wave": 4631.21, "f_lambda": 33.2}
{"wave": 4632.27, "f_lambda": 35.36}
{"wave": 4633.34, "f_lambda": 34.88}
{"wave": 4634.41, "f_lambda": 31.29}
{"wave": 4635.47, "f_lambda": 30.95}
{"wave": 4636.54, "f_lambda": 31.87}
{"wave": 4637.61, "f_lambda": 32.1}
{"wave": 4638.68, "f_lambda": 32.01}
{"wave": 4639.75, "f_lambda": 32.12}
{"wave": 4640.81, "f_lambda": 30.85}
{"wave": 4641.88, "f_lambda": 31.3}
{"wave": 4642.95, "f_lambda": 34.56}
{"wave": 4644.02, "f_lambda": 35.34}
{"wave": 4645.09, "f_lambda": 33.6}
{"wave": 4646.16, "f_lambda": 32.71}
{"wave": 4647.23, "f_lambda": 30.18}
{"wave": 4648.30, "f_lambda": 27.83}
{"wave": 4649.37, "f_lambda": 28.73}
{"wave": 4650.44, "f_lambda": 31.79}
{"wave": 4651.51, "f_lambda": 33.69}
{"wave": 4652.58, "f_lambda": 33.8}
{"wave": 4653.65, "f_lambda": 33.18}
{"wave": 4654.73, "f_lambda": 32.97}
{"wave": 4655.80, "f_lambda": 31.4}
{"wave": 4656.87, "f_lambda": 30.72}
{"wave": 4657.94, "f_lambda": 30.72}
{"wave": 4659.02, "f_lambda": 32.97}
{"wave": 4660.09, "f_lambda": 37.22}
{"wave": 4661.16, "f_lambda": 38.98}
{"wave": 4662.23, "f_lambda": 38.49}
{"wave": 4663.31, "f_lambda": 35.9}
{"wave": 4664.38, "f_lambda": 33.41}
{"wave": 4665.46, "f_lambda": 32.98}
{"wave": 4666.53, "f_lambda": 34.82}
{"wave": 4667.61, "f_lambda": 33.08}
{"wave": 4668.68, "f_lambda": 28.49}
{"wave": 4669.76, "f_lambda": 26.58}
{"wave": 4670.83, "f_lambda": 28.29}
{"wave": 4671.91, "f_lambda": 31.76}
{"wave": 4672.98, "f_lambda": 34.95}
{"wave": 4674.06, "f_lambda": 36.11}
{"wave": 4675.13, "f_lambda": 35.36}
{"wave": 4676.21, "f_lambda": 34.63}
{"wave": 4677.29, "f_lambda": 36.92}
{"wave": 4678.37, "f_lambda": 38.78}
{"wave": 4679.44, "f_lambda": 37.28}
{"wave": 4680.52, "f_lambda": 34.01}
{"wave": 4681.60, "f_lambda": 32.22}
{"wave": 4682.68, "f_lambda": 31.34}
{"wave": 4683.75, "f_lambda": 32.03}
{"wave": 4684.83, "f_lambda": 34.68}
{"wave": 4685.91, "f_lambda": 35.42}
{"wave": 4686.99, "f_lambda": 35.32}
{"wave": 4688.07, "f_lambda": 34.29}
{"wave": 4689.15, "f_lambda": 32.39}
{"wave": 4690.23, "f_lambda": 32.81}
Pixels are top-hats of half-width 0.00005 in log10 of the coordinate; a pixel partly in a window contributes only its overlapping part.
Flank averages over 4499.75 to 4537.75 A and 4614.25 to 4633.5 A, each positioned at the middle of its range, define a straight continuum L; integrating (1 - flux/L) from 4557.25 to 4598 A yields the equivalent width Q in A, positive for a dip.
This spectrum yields 2.3 A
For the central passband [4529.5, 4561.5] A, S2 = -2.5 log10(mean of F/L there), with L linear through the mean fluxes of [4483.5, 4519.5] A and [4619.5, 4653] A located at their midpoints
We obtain 0.08 mag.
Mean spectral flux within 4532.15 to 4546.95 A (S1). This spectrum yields 27.2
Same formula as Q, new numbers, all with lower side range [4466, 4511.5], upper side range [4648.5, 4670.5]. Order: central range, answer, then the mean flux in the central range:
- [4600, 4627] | -2.06 A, 33.6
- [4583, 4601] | 0.33 A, 29.9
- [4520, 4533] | 0.77 A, 26.4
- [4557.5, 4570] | -0.24 A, 30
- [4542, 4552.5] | 0.39 A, 27.8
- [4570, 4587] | 0.15 A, 29.7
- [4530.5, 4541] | 0.77 A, 26.3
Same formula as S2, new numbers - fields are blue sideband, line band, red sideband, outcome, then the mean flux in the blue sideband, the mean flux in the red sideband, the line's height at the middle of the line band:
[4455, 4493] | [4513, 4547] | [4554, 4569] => 0.009 mag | 24.1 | 29.1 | 27.3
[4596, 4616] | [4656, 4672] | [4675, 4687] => 0.036 mag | 31.7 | 34.8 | 34.1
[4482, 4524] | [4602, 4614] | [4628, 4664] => -0.030 mag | 27.9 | 33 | 31.6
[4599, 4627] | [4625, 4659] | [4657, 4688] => 0.039 mag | 33.5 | 34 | 33.7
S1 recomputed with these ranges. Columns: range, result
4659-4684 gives 34.1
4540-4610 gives 29.5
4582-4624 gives 31.8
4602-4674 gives 33.1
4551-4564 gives 29.4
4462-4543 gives 26.5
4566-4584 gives 29.7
